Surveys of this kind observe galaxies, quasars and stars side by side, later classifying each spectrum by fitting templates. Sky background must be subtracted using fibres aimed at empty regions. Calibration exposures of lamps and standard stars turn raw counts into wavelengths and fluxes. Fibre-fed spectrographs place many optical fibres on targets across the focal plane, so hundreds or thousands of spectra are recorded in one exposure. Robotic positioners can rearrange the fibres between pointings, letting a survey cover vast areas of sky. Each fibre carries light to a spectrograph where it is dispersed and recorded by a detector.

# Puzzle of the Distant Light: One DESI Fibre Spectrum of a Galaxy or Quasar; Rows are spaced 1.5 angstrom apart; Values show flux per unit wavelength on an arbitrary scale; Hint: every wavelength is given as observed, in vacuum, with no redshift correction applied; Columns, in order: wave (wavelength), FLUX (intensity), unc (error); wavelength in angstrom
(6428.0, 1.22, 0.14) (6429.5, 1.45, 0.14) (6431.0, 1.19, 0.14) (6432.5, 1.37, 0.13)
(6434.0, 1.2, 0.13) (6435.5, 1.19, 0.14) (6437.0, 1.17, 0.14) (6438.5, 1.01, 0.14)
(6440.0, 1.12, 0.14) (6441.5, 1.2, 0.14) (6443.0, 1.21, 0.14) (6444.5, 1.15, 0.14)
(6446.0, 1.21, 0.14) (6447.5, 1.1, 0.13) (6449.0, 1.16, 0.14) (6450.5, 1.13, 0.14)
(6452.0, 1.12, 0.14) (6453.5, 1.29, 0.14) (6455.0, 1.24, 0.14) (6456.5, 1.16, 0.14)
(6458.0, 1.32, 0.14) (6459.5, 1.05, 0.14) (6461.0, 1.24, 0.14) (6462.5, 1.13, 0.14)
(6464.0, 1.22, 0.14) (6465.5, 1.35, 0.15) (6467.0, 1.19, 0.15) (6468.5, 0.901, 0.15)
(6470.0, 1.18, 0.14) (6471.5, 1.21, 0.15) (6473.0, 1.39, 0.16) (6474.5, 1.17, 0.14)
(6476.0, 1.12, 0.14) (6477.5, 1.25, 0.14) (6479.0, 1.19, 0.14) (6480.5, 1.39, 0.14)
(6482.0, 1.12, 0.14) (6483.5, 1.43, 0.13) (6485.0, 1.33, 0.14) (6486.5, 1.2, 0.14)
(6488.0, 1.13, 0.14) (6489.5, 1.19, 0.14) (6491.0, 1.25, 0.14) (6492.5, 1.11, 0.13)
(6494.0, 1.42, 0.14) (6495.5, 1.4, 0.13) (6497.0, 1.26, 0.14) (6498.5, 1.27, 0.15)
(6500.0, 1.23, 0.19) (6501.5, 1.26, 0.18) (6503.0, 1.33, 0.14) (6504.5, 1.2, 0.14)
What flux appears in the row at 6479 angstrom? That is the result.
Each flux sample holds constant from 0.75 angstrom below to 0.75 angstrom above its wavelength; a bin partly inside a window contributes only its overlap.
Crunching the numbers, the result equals 1.19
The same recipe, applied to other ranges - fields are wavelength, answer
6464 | 1.22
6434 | 1.2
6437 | 1.17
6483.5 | 1.43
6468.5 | 0.901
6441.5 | 1.2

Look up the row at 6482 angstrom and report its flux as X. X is 1.12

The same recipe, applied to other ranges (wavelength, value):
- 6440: 1.12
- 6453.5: 1.29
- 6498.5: 1.27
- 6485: 1.33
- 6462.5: 1.13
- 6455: 1.24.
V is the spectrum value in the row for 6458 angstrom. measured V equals 1.32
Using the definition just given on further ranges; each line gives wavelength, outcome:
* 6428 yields 1.22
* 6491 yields 1.25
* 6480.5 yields 1.39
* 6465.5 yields 1.35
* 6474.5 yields 1.17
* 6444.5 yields 1.15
